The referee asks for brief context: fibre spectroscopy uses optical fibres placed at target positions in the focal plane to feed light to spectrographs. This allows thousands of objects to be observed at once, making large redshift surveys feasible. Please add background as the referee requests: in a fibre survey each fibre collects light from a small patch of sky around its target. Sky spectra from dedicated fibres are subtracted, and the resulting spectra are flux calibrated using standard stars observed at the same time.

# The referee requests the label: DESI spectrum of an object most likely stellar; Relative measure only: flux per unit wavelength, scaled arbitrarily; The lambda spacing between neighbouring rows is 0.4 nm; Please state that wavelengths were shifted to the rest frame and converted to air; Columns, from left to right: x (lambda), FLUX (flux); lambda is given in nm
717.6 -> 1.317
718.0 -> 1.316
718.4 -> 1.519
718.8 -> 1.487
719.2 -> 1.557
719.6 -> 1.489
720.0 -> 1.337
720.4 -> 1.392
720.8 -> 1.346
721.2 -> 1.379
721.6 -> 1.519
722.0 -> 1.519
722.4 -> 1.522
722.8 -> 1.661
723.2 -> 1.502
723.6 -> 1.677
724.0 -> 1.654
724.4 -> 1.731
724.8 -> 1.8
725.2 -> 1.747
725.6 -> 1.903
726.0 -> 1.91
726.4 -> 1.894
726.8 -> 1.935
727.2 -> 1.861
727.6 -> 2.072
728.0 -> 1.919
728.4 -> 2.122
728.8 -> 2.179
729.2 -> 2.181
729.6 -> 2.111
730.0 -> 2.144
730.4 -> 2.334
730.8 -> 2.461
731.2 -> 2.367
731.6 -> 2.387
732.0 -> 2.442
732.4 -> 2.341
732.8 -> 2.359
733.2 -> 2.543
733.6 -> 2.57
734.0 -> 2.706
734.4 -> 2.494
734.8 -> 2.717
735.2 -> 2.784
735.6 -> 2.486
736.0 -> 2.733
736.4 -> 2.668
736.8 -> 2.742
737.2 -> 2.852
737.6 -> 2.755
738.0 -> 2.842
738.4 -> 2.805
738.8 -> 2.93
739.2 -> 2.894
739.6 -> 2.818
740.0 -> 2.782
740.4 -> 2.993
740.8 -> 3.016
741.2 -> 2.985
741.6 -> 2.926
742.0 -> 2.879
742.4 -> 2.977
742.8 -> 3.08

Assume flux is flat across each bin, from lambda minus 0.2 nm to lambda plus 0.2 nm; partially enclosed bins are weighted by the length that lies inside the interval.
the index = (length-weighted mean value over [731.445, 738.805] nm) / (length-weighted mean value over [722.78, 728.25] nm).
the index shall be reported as 1.45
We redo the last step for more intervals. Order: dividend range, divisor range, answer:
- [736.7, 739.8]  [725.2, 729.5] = 1.42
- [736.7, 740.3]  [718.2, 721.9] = 1.95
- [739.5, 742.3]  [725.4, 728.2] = 1.51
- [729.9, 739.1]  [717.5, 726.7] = 1.64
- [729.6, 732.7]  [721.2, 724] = 1.50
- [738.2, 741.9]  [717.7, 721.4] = 2.04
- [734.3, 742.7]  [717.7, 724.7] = 1.87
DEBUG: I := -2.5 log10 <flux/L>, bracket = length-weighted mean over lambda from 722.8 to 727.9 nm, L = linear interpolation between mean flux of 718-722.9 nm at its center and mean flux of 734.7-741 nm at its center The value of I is 0.02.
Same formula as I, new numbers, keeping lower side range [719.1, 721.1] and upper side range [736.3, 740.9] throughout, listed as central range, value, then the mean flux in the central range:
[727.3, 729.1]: -0.014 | 2.07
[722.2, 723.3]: 0.036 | 1.57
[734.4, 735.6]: -0.042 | 2.66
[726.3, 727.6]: 0.011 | 1.92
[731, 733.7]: -0.029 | 2.42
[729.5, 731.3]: -0.038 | 2.29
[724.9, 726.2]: -0.008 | 1.85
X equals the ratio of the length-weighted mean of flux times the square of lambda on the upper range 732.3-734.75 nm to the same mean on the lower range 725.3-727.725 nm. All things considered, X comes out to 1.3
